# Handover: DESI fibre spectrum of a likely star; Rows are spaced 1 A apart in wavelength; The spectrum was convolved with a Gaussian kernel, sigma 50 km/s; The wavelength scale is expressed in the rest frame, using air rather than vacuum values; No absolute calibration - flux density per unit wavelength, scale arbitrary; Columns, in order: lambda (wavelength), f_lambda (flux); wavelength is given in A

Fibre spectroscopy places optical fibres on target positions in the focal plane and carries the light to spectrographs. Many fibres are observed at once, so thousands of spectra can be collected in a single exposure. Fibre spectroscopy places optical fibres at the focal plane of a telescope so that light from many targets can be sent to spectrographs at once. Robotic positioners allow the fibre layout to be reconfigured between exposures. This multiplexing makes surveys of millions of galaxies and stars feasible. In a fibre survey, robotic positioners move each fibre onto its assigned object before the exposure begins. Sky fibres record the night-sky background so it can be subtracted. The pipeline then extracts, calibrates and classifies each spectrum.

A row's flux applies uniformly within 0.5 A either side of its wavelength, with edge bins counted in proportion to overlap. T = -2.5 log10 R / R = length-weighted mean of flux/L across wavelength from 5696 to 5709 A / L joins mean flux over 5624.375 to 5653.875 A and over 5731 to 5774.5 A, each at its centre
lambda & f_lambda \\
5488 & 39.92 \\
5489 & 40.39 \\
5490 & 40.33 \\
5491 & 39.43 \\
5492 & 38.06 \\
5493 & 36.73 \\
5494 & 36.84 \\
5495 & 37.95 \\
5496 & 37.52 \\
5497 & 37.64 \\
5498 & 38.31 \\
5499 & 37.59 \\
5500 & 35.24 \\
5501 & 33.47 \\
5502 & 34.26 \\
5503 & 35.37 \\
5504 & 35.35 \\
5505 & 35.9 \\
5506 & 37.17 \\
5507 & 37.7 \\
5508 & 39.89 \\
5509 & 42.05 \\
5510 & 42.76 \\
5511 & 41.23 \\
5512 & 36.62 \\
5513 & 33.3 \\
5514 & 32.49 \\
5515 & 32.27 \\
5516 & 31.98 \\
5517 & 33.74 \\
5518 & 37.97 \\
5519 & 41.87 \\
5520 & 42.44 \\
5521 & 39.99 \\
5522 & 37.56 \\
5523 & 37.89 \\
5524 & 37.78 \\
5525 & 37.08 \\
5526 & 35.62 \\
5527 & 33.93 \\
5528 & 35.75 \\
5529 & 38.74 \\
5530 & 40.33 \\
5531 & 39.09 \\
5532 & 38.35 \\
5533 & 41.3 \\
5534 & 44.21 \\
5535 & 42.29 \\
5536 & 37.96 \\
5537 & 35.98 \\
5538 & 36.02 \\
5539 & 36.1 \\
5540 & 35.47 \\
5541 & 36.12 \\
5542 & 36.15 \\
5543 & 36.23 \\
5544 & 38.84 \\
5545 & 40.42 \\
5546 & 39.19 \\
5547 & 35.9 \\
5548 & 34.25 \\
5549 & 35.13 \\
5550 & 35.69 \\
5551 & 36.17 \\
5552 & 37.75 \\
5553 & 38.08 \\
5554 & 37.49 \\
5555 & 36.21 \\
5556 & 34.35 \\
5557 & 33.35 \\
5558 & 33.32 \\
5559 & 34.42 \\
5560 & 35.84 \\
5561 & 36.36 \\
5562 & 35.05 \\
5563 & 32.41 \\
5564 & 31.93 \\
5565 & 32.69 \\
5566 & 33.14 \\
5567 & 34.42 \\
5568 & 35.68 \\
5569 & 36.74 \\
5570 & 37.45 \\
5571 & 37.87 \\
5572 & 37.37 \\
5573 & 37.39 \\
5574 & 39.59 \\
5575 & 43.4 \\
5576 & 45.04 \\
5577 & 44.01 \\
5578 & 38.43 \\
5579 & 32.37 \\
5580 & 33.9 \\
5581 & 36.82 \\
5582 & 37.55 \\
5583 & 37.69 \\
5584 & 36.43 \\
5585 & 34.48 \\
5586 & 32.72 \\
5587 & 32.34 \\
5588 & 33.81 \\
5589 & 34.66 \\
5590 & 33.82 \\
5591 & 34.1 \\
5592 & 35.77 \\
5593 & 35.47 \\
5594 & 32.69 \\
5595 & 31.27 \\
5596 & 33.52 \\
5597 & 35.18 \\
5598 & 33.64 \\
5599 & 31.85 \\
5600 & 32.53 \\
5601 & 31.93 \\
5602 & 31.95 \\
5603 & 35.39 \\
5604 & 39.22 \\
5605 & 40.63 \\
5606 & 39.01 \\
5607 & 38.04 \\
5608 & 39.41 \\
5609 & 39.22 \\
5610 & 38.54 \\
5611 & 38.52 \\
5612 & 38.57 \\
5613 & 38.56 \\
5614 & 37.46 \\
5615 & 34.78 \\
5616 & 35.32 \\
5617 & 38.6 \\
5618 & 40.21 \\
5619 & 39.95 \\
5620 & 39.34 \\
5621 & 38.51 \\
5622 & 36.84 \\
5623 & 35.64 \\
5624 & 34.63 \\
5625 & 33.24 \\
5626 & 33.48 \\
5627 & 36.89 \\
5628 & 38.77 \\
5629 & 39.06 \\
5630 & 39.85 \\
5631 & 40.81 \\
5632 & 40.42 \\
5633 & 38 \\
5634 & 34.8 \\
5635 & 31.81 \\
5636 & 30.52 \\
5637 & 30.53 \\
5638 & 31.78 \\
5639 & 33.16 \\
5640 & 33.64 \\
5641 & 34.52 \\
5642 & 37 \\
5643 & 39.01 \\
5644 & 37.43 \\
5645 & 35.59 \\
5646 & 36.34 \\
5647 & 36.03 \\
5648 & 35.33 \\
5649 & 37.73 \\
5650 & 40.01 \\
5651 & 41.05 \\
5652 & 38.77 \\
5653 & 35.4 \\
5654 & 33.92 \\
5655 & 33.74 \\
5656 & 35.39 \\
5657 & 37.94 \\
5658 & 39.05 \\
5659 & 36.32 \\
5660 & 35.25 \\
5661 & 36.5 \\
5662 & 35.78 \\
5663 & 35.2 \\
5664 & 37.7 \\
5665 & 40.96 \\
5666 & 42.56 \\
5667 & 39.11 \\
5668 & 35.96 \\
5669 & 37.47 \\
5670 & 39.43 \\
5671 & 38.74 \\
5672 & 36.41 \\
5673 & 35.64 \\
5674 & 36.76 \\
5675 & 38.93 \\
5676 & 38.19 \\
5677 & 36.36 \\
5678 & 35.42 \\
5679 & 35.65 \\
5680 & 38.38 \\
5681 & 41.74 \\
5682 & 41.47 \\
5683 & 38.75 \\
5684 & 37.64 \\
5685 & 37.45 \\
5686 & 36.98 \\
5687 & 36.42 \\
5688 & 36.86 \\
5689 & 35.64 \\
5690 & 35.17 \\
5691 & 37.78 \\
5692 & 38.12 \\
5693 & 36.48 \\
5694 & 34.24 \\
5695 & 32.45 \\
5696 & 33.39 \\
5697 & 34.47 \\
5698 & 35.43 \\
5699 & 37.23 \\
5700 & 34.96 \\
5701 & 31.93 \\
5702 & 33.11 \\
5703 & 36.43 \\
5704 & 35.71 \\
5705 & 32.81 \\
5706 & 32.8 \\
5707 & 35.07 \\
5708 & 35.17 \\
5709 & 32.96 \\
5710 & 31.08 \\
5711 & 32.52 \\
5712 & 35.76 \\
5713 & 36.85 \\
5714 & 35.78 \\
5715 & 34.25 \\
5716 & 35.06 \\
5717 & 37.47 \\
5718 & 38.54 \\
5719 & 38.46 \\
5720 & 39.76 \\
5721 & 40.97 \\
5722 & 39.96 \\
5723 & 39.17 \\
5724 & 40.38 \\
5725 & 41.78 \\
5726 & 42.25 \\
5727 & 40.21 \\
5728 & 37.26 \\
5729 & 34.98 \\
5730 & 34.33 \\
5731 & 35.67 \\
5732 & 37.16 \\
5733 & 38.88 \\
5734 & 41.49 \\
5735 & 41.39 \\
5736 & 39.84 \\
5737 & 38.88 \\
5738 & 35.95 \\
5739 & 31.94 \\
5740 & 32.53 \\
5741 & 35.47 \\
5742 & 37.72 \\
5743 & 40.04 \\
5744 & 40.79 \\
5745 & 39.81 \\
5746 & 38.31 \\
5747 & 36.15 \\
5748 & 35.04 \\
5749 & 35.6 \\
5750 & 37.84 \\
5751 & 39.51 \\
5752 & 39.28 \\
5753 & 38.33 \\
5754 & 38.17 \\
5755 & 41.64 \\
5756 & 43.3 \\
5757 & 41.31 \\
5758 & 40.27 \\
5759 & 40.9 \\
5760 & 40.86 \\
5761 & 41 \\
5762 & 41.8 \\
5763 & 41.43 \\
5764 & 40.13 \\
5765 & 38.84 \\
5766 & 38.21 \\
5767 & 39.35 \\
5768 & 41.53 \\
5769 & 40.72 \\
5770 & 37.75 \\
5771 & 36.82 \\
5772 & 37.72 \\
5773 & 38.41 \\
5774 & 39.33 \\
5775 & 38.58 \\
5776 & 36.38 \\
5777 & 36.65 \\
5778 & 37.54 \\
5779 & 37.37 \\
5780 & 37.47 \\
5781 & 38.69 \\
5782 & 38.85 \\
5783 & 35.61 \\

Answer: 0.10 mag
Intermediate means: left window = 36.2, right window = 38.8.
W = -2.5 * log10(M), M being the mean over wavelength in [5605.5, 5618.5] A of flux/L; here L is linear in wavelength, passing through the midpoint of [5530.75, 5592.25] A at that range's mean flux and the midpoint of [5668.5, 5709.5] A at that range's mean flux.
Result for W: -0.05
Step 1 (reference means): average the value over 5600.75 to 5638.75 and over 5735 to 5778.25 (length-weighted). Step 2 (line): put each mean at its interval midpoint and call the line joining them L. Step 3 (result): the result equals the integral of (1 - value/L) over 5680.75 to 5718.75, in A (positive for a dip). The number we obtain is 2.3 A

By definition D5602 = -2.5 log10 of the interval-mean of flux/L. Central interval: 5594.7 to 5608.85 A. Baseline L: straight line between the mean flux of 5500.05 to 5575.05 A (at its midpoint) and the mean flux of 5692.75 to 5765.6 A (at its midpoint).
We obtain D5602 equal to 0.05 mag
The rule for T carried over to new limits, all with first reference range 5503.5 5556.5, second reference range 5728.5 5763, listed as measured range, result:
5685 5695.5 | 0.06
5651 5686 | 0.02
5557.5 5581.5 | 0.03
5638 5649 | 0.07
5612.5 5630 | 0.02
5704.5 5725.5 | 0.05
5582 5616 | 0.06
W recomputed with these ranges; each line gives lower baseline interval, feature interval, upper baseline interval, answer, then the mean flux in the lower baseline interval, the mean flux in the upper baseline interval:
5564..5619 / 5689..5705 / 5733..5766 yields 0.088 mag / 36.3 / 38.9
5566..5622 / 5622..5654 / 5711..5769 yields 0.030 mag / 36.6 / 38.6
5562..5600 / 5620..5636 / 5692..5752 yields -0.024 mag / 35.6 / 36.7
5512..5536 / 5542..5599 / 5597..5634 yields 0.045 mag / 37.6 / 37.1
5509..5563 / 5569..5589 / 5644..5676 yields -0.002 mag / 37.1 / 37.3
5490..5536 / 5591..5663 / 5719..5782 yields 0.055 mag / 37.7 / 38.7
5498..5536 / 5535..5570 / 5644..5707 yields 0.046 mag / 37.6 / 36.7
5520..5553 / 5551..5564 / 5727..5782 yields 0.074 mag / 37.7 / 38.5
